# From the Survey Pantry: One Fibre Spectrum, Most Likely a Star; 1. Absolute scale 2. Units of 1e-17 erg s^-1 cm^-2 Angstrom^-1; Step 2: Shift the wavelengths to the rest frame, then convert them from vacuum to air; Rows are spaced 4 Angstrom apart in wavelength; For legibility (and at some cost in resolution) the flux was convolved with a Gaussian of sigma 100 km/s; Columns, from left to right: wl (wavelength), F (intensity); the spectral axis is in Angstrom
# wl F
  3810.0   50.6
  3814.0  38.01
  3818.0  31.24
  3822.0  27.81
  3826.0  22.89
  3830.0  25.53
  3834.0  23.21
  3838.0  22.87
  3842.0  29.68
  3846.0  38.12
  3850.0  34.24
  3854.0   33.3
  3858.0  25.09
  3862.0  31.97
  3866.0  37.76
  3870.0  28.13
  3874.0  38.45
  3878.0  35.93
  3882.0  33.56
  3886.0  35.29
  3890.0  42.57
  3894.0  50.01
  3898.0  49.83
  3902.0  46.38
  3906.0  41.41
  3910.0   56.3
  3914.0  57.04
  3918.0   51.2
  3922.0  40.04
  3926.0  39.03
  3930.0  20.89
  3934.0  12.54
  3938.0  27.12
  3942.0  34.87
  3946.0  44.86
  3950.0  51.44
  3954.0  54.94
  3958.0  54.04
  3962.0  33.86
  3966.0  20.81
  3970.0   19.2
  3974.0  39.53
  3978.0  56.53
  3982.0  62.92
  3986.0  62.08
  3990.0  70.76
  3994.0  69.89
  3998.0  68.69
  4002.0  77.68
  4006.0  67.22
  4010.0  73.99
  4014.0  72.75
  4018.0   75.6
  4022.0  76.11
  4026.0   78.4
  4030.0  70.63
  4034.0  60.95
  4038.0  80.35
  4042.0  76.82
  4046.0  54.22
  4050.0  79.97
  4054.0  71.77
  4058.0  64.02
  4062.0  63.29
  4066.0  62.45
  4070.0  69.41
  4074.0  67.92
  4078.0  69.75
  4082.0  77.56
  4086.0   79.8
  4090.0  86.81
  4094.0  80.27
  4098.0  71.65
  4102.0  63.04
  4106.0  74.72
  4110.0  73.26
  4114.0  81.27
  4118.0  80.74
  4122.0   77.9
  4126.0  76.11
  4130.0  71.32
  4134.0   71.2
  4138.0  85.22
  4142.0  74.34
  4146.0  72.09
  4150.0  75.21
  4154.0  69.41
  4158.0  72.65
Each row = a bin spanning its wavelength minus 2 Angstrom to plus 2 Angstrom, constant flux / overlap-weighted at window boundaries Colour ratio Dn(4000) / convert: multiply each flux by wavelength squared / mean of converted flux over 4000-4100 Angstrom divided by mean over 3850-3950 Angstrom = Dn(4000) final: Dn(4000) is 2.0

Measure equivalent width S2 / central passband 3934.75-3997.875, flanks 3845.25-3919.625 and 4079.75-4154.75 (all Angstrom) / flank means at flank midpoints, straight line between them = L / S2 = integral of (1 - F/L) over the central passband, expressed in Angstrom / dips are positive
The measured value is 7.93 Angstrom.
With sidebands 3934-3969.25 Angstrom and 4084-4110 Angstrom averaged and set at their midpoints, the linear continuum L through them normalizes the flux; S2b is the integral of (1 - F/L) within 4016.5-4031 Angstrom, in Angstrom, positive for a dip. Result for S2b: -4.80 Angstrom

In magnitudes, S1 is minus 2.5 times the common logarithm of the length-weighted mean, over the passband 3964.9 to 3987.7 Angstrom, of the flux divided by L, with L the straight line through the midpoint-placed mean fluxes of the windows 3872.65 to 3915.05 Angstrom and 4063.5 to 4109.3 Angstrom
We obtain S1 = 0.27 mag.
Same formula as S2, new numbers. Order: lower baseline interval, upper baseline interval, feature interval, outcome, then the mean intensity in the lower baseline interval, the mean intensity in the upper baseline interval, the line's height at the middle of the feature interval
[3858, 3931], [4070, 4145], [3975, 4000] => -3.6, 40.7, 75.5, 55.9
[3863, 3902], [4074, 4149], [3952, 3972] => 5.8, 39.3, 75.7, 51.9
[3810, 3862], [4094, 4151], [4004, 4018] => -3.5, 30.3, 75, 57.6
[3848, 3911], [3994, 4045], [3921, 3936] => 6.8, 38.5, 72.8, 50.5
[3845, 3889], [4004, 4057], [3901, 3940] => 5.6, 33.9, 72.1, 46.4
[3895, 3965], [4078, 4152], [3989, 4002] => -4.1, 41.9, 76.1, 54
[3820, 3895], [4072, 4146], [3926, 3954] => 7.6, 32.2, 75.6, 46.4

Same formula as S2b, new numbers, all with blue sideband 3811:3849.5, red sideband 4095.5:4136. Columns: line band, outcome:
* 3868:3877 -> 0.7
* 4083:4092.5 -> -1.7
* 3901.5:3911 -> -1.4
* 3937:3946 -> 2.4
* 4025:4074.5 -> -4.2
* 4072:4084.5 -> -0.7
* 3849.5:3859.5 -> 0.8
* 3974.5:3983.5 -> -0.6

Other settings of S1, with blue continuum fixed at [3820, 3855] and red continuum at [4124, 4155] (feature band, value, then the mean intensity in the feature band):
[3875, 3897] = -0.112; 39.9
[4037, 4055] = -0.197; 72.2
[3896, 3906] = -0.221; 46.8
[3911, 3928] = -0.161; 47.4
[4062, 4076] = -0.039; 66.1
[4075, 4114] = -0.117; 75.3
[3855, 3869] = 0.027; 31.5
